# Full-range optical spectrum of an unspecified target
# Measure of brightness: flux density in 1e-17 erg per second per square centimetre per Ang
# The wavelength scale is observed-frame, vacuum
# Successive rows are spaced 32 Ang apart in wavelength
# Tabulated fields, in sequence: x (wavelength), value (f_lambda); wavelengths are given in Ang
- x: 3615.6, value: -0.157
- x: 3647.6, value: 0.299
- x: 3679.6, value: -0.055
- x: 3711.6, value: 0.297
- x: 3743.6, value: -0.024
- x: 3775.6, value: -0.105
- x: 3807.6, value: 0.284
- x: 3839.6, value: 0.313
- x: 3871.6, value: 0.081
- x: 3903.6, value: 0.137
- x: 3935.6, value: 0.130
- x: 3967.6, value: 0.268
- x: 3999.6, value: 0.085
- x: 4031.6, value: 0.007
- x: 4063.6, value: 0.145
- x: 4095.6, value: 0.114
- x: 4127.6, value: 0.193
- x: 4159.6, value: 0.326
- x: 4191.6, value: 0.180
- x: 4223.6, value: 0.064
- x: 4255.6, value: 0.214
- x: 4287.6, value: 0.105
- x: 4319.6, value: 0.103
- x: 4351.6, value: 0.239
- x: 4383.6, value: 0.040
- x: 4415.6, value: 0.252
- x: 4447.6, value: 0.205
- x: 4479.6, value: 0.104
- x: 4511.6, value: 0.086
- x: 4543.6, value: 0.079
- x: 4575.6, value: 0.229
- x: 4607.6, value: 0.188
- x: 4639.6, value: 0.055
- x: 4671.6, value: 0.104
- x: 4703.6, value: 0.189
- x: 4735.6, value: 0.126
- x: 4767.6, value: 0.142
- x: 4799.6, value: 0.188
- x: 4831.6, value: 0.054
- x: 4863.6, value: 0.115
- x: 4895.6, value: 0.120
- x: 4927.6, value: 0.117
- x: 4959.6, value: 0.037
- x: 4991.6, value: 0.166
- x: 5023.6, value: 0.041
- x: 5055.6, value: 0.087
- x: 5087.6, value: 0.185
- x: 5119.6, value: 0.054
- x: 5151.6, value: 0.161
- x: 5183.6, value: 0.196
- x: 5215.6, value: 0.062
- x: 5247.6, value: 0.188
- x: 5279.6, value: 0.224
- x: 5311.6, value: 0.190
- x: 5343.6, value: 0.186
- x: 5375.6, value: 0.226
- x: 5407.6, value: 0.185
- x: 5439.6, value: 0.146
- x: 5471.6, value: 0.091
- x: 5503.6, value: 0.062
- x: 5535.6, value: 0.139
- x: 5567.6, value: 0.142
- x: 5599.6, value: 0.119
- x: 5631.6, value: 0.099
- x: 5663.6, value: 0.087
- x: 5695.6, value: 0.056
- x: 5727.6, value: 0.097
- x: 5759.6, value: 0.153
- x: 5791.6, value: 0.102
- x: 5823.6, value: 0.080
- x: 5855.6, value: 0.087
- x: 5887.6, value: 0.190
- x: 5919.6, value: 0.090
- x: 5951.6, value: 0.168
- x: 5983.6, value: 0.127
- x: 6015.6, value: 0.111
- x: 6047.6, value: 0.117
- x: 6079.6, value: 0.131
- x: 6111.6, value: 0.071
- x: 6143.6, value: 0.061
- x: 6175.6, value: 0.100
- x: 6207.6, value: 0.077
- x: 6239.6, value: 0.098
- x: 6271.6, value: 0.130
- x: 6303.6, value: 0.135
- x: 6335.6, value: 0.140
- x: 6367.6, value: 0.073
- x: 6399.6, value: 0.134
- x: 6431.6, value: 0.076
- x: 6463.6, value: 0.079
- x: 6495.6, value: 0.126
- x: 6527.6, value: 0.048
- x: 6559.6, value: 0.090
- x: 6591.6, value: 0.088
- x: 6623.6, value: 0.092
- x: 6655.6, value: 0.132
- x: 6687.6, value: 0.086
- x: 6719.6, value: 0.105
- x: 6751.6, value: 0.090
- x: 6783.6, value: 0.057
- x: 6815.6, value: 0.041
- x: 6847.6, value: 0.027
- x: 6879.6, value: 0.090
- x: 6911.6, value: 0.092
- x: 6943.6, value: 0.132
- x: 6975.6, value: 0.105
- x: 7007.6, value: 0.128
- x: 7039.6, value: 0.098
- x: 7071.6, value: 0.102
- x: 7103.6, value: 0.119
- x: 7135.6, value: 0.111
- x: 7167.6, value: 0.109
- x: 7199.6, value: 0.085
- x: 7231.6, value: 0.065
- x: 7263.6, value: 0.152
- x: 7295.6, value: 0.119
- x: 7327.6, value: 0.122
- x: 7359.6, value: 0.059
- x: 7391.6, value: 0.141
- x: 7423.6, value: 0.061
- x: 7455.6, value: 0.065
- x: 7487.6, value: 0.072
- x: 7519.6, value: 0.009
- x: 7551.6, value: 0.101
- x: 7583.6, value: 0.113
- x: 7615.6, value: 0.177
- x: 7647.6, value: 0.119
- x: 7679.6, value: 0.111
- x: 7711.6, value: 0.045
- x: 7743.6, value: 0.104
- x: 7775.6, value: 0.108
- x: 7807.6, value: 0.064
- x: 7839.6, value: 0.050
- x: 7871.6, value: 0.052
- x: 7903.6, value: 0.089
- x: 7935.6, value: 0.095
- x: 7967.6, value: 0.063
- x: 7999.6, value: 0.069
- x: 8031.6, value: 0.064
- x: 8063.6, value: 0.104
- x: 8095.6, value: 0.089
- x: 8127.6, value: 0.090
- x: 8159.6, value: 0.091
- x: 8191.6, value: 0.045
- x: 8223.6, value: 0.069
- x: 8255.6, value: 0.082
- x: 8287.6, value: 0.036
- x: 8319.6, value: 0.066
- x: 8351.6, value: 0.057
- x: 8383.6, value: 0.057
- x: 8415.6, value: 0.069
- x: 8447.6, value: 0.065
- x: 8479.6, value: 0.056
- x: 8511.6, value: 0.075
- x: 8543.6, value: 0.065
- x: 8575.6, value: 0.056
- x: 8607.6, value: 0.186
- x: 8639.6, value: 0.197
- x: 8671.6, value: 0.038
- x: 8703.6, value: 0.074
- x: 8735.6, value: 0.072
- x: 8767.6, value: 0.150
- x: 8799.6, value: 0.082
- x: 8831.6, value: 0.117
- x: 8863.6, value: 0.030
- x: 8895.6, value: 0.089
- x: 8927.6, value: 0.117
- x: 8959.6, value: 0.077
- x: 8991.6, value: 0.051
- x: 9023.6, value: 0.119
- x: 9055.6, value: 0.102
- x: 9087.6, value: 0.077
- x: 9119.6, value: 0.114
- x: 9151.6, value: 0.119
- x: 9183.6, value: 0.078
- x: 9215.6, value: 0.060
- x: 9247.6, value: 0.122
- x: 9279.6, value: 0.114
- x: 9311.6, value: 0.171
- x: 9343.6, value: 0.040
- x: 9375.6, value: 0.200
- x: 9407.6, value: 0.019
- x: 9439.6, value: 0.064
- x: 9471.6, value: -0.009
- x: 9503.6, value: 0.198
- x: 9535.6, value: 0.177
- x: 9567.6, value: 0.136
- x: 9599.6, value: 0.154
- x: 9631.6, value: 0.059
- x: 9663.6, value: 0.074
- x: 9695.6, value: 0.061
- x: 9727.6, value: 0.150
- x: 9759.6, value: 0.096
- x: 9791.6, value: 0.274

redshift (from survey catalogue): 1.31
